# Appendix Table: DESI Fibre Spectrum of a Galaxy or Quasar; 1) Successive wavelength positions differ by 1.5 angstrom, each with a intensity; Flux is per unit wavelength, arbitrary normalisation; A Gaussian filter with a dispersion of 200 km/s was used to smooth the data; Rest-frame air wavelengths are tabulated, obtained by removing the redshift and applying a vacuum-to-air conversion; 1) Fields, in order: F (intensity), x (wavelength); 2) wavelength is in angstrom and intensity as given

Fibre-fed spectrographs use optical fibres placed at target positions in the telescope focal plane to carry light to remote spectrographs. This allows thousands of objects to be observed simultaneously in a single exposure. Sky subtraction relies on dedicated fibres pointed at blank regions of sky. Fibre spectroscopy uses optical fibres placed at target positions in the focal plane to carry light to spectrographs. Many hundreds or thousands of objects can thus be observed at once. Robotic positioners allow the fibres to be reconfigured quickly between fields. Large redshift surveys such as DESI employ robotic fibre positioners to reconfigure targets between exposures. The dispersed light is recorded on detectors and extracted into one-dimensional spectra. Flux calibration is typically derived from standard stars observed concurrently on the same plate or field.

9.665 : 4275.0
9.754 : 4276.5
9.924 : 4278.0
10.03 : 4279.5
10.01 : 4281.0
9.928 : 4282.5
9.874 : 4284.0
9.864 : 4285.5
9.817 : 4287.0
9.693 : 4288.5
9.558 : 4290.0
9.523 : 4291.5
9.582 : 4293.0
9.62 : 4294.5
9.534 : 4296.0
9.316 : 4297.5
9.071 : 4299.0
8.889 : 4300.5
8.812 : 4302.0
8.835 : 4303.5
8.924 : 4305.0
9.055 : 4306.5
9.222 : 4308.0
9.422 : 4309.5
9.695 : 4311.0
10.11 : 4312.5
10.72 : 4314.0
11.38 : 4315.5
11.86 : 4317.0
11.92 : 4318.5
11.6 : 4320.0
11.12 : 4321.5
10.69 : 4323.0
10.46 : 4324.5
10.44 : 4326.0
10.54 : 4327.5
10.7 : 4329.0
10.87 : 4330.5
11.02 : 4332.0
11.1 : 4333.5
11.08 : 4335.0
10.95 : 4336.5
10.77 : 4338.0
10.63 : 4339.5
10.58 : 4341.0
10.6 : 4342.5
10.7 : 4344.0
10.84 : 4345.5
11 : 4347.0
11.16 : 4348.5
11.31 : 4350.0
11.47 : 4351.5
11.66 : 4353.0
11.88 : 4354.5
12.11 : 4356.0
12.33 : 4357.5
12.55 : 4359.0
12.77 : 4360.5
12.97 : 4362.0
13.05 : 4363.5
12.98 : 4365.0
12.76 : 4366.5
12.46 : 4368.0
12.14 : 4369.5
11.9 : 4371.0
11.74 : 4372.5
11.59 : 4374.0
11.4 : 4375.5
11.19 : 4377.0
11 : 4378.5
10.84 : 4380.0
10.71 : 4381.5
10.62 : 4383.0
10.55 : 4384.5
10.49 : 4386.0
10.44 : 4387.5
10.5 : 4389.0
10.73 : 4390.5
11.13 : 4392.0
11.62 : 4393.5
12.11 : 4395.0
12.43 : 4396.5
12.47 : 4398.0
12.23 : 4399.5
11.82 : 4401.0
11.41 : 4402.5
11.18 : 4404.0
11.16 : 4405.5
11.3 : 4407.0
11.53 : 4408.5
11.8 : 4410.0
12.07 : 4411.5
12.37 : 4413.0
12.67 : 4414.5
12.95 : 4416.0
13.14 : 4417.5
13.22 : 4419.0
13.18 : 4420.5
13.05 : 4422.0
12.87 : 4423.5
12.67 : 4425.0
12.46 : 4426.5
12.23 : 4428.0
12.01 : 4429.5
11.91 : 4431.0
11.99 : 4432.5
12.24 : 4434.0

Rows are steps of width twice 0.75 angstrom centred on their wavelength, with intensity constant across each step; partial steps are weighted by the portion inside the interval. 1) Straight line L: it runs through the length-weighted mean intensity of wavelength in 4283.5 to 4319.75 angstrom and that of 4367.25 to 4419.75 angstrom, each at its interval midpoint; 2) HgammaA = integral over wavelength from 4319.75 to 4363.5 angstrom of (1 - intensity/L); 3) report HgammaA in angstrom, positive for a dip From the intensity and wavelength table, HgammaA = -2.8 angstrom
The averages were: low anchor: 9.79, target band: 11.3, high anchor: 11.6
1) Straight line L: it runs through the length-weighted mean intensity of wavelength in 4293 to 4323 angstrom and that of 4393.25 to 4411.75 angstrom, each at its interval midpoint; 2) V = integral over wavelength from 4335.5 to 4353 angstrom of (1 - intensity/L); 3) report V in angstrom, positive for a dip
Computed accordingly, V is -0.5 angstrom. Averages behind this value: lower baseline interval 9.96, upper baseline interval 11.8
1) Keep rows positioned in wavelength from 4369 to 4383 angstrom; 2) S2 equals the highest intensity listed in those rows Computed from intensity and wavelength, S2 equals 12.14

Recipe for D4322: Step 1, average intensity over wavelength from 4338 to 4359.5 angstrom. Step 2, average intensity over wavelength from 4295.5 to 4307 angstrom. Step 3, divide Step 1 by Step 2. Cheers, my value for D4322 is 1.3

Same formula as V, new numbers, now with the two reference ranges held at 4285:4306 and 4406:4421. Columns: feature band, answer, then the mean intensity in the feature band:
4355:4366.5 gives -1.70 angstrom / 12.7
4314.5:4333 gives -1.79 angstrom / 11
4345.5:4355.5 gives -0.58 angstrom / 11.4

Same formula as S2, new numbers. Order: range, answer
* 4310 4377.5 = 13.05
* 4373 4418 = 13.14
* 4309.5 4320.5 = 11.92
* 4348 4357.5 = 12.33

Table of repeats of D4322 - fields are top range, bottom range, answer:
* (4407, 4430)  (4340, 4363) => 1.08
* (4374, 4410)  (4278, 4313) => 1.19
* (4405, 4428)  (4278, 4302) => 1.29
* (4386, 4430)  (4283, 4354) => 1.16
